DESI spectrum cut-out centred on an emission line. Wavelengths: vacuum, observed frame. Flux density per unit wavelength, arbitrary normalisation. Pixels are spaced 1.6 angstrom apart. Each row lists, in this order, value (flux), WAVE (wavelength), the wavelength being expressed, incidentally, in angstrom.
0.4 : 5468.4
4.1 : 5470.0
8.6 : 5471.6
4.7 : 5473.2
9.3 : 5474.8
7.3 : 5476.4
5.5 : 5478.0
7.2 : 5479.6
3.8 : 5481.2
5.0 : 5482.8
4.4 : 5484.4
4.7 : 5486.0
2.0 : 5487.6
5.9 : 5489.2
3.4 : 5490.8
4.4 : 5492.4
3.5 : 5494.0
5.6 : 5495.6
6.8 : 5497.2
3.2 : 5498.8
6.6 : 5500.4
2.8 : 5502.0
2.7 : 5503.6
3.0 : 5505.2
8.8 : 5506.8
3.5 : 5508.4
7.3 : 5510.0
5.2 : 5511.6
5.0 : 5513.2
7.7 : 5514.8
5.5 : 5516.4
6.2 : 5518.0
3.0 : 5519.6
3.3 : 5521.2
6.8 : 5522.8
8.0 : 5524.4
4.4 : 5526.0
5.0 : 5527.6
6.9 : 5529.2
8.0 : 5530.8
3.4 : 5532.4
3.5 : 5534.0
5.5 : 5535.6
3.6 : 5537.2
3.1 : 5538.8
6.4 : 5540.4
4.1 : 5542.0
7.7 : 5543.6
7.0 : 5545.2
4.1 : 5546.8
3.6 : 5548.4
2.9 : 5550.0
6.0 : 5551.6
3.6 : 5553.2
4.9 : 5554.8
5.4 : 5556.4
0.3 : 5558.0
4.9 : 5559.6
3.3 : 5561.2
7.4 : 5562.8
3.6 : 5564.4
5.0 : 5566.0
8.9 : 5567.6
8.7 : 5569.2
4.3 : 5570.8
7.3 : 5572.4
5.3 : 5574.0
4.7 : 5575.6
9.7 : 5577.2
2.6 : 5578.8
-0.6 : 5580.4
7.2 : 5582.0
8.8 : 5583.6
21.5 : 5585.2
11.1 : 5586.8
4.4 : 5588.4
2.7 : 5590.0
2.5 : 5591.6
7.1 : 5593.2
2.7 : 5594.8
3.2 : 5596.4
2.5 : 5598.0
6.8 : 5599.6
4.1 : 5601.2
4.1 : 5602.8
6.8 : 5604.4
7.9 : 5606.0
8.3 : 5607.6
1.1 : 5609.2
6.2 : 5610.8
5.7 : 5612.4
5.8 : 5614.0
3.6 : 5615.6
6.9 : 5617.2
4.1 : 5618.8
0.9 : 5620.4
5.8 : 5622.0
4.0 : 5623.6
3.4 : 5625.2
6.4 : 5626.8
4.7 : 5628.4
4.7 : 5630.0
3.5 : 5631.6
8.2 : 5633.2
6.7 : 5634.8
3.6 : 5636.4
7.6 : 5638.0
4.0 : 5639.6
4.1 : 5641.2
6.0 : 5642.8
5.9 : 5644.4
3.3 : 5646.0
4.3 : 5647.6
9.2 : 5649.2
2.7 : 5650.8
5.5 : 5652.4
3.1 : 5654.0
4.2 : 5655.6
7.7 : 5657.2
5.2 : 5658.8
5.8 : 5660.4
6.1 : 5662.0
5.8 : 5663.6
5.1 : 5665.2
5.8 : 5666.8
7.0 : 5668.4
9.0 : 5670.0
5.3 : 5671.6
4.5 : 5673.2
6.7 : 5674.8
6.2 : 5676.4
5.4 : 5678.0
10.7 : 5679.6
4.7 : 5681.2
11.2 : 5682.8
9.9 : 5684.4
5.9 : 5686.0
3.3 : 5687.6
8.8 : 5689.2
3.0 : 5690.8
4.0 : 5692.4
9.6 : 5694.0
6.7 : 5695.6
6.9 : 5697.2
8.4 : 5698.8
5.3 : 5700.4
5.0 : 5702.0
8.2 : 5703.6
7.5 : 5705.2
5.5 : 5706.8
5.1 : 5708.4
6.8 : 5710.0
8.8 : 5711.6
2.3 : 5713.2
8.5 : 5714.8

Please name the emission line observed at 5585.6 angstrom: H-beta 4861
